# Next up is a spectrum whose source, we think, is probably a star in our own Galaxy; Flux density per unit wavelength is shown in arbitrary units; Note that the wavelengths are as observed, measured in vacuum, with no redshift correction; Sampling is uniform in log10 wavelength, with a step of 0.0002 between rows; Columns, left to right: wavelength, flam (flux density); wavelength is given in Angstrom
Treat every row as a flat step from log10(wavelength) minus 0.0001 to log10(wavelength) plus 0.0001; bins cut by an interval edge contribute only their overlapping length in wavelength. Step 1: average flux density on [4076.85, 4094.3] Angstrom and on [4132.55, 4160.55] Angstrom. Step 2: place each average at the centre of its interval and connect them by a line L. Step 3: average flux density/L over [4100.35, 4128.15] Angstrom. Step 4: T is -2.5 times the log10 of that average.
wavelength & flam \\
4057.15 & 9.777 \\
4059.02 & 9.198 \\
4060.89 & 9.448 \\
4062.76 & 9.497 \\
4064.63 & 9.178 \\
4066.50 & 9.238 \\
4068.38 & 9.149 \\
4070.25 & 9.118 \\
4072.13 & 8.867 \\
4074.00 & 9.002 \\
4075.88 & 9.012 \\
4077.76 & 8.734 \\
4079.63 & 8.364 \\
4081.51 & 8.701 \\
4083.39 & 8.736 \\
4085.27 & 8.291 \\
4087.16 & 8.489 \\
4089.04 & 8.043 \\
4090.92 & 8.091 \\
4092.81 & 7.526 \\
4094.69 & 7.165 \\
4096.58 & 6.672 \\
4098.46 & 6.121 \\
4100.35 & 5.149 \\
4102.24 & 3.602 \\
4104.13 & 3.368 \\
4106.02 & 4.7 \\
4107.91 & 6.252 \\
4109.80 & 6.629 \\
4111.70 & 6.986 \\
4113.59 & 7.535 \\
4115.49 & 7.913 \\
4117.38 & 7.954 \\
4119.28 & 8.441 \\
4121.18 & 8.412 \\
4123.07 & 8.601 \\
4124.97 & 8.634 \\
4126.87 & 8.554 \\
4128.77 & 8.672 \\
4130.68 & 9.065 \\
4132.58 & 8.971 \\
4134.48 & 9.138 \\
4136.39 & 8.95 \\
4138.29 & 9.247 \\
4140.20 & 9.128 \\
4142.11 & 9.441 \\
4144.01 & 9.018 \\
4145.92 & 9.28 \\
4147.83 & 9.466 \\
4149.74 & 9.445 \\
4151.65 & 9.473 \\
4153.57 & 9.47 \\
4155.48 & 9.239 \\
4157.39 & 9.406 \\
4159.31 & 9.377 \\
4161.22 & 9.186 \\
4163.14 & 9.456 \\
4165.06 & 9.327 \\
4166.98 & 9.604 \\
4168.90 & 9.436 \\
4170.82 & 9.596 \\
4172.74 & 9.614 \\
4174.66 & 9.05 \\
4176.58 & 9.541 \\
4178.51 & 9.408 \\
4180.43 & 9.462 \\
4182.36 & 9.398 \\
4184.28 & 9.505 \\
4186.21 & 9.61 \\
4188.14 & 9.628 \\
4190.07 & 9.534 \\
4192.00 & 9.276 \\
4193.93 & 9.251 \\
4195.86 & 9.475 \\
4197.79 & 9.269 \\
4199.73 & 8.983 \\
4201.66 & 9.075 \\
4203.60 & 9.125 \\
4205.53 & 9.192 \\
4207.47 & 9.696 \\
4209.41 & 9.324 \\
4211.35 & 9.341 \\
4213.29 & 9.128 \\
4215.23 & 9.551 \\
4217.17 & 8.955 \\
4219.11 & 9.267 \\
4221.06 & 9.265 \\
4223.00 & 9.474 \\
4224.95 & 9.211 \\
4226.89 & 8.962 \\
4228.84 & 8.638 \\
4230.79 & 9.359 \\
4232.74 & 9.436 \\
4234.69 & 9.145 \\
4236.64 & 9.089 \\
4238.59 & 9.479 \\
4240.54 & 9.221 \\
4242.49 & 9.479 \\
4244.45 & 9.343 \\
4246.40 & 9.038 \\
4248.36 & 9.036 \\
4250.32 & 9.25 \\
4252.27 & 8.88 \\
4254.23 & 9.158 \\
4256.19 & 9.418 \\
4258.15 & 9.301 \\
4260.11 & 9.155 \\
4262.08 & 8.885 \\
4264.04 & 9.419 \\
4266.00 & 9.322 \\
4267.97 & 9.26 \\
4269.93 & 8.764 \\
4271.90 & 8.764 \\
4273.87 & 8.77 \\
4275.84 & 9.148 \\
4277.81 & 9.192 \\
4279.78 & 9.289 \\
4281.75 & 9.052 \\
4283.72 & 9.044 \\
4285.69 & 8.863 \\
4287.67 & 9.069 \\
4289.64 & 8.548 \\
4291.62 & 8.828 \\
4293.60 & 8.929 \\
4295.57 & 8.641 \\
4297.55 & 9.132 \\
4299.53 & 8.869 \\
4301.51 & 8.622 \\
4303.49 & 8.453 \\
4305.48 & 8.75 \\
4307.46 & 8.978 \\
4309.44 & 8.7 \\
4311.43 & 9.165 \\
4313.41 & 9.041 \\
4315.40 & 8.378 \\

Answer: 0.26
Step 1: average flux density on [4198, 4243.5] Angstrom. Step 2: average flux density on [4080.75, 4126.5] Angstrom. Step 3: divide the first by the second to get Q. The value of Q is 1.3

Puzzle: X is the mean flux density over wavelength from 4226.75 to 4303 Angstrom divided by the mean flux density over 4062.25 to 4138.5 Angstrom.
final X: 1.15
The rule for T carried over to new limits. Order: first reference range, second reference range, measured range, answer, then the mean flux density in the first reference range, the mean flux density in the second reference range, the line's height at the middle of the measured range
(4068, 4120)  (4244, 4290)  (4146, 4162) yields -0.17 mag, 7.42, 9.09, 8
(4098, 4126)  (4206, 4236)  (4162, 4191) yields -0.16 mag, 6.7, 9.24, 8.21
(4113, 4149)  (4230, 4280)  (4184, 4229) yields -0.03 mag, 8.78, 9.17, 9.02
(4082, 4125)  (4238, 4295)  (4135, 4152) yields -0.22 mag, 7.08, 9.09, 7.58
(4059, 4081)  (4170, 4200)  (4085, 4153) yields 0.17 mag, 9.06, 9.42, 9.21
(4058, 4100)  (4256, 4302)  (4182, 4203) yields -0.07 mag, 8.44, 9.01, 8.76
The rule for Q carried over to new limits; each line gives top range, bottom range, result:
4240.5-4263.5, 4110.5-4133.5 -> 1.11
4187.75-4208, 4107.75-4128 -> 1.18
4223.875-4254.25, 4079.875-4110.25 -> 1.36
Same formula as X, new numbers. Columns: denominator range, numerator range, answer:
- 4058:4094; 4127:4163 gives 1.05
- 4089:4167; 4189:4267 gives 1.14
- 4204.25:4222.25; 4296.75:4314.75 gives 0.95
